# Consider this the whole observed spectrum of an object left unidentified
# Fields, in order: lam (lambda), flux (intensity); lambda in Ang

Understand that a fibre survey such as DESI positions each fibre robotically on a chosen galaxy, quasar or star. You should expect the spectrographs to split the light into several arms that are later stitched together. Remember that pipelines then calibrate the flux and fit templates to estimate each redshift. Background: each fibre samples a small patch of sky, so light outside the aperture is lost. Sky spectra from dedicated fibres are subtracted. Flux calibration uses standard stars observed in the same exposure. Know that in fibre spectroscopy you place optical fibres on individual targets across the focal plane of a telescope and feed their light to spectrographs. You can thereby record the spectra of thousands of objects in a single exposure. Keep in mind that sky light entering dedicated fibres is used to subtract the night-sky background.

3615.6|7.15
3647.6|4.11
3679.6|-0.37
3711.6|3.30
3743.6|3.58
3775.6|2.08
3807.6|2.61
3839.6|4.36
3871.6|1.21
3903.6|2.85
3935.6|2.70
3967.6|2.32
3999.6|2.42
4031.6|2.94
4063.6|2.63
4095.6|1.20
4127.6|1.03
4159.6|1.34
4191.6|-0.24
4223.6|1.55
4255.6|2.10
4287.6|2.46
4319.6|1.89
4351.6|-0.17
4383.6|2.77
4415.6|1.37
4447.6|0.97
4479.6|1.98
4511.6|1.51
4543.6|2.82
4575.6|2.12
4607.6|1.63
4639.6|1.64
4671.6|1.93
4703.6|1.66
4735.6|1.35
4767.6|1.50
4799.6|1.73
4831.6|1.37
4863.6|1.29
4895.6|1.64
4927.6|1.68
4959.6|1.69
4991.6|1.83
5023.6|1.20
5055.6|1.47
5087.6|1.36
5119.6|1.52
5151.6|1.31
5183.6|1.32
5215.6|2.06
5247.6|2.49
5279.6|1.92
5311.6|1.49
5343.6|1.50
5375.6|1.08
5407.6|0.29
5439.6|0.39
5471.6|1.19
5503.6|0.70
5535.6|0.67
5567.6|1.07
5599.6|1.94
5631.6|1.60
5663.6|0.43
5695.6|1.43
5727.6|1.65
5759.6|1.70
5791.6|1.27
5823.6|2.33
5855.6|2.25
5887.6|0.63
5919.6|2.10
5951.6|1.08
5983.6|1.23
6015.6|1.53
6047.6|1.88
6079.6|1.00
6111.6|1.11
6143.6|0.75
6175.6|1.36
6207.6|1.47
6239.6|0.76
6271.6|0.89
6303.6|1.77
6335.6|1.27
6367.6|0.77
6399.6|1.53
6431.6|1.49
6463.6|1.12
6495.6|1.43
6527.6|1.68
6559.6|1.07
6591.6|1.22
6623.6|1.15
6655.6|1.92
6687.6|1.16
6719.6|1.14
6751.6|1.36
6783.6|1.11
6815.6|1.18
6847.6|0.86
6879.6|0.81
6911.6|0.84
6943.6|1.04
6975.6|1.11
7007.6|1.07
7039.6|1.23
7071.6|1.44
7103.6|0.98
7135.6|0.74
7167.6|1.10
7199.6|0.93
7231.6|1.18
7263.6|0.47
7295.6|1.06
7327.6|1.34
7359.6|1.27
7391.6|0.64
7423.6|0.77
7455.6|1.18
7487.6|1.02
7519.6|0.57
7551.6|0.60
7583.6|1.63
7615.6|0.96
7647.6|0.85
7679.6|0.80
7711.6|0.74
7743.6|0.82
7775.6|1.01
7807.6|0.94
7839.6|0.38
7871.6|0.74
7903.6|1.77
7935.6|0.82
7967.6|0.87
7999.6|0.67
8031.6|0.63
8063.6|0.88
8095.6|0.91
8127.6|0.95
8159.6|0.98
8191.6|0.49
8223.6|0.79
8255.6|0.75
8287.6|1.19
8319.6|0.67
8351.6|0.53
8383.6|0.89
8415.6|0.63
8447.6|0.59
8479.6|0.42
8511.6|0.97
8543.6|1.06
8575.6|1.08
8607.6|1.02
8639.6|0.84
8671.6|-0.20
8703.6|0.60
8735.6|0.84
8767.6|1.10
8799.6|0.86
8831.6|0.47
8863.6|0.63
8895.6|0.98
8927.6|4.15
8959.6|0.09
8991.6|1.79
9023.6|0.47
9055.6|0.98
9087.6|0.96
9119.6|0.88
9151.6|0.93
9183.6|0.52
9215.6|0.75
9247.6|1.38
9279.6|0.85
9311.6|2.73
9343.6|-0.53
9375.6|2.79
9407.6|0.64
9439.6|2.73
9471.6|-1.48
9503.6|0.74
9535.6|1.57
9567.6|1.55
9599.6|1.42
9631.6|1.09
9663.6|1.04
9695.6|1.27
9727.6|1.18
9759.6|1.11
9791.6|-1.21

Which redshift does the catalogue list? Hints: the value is 1.39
